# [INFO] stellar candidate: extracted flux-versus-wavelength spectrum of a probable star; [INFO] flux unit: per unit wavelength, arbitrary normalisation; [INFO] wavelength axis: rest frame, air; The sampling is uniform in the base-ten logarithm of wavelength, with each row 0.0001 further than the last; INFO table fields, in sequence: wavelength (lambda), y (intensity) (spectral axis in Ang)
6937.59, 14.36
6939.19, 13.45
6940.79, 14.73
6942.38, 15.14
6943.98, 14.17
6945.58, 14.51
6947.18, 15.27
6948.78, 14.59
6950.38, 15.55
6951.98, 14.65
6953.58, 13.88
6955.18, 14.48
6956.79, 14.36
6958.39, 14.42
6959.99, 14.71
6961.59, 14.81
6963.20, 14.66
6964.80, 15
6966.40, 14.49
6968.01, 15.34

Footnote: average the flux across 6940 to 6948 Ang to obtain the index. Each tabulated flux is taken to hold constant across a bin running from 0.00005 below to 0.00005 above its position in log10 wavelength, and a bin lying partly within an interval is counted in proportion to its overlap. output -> 14.8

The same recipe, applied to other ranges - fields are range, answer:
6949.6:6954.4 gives 14.7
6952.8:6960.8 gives 14.4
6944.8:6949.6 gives 14.8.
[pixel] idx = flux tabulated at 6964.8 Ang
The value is 15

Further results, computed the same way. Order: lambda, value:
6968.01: 15.34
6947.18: 15.27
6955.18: 14.48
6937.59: 14.36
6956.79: 14.36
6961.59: 14.81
